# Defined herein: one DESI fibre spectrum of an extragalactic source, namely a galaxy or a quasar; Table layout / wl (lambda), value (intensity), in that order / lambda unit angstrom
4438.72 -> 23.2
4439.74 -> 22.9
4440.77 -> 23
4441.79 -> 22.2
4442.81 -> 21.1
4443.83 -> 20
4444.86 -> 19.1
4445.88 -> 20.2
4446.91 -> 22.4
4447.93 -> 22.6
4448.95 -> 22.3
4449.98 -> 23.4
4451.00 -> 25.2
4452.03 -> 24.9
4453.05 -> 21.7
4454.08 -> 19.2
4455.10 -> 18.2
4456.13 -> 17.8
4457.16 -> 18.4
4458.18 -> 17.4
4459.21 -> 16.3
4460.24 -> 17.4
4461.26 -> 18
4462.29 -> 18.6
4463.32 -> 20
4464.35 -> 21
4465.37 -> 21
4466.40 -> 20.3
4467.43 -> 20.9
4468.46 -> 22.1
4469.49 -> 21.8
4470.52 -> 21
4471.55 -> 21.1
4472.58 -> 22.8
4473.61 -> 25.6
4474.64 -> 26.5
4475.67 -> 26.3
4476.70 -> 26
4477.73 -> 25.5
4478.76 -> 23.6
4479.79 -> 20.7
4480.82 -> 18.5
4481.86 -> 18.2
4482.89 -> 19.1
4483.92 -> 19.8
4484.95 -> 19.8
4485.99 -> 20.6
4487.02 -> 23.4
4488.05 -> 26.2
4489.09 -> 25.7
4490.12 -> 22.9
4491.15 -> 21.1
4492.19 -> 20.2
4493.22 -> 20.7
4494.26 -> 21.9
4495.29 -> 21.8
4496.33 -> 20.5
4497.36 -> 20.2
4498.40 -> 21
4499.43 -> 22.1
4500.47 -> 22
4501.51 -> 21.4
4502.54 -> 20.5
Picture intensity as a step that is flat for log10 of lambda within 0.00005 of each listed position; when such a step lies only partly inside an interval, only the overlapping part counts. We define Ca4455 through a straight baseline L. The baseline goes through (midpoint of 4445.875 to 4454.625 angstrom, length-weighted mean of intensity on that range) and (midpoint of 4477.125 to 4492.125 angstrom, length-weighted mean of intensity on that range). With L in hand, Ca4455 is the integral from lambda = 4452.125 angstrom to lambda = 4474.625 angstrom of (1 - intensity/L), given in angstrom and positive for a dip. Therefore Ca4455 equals 2.0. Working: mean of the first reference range 22.6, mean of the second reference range 21.8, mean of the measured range 20.3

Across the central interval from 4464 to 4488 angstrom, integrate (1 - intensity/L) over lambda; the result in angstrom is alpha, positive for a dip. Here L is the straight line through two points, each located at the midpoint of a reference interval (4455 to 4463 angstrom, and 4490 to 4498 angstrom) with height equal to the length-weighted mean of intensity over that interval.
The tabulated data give -3.4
